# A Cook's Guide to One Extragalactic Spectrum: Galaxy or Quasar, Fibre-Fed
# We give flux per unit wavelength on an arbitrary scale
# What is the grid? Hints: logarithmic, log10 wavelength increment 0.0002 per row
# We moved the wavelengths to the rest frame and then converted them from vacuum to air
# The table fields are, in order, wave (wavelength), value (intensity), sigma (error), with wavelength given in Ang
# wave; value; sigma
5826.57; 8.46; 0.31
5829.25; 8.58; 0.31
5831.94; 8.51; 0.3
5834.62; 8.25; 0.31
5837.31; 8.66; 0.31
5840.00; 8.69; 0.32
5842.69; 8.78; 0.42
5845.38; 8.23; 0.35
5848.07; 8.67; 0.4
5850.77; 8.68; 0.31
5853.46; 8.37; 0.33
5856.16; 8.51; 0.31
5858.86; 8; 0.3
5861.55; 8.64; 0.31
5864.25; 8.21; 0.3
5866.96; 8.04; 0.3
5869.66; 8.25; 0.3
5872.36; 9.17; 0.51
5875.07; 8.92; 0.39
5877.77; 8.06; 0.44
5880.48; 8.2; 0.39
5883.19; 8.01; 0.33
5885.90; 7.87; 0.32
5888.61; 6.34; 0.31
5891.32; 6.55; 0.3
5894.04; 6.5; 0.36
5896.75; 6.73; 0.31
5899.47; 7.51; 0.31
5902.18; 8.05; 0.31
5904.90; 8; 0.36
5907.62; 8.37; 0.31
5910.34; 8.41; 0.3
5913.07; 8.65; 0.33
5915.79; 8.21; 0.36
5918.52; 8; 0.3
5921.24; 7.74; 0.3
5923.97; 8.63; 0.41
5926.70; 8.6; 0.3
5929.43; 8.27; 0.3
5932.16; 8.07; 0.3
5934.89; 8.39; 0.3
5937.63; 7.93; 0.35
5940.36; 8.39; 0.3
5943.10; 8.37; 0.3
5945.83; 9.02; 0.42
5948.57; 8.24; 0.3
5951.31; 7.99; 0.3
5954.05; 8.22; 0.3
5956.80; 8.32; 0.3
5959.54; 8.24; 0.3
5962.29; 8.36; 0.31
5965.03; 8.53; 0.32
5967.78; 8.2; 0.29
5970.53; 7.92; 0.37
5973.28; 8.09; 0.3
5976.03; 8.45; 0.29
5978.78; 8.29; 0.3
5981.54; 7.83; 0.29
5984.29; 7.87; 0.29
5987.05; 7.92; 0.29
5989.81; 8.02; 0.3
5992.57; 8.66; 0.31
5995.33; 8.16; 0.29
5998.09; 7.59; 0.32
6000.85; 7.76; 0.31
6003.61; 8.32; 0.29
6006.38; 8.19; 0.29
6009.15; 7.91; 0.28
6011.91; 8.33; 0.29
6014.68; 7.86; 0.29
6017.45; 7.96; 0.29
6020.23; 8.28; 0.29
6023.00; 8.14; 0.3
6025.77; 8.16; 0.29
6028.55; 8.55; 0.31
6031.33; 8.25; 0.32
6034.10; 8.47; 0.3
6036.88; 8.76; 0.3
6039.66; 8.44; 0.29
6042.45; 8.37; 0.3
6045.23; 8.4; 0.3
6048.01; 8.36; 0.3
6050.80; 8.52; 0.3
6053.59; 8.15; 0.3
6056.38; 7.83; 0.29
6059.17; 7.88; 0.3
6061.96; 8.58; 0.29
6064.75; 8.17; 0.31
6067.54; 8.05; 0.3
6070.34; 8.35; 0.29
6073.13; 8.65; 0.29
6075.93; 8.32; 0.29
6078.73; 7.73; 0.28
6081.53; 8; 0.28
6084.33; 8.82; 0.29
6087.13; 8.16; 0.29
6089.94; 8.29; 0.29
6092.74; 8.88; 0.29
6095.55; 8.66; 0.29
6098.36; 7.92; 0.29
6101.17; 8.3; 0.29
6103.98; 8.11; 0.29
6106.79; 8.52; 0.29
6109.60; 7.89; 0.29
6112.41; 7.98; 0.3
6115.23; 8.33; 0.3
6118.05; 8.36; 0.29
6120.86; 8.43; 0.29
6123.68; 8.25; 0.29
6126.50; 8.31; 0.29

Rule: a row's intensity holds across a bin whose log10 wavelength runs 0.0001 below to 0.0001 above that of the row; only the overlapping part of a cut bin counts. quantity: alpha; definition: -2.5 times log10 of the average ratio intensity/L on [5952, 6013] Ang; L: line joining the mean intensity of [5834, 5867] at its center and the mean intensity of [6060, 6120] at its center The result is 0.029 mag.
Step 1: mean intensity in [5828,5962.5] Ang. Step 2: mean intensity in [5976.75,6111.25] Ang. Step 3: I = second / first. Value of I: 1.0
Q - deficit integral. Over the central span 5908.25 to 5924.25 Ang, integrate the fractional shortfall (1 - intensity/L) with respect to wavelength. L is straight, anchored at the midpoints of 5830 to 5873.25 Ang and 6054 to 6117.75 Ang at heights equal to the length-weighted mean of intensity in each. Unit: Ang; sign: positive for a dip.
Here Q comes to 0.3 Ang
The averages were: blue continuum 8.47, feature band 8.25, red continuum 8.25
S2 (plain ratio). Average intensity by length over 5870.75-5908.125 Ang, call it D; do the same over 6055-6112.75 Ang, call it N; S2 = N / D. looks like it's 1.07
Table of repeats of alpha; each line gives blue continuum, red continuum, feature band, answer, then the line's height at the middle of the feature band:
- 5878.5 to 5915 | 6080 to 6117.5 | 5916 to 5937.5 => -0.07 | 7.74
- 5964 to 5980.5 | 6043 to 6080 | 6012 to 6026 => 0.02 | 8.23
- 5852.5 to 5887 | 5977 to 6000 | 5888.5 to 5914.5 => 0.09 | 8.25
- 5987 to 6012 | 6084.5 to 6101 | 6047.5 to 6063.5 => 0.01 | 8.28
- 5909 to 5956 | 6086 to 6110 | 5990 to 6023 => 0.03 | 8.31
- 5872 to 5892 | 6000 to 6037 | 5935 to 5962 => -0.04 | 8.03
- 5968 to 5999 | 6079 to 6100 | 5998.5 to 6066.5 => 0.00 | 8.21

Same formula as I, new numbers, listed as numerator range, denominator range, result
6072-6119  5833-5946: 1.02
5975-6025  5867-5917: 1.03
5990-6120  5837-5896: 1.01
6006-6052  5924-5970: 1.00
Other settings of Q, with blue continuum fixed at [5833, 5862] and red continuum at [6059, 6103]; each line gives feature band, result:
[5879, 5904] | 3.4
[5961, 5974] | 0.3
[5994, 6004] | 0.5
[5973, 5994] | 0.6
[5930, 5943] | 0.3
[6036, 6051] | -0.2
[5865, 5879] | 0.0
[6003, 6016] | 0.4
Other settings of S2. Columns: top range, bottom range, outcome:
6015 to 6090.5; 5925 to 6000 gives 1.01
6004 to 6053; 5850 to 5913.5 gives 1.04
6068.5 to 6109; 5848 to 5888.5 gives 1.00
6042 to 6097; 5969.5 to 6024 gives 1.03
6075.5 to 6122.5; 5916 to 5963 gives 1.00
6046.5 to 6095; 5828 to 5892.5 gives 1.00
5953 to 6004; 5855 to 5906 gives 1.03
